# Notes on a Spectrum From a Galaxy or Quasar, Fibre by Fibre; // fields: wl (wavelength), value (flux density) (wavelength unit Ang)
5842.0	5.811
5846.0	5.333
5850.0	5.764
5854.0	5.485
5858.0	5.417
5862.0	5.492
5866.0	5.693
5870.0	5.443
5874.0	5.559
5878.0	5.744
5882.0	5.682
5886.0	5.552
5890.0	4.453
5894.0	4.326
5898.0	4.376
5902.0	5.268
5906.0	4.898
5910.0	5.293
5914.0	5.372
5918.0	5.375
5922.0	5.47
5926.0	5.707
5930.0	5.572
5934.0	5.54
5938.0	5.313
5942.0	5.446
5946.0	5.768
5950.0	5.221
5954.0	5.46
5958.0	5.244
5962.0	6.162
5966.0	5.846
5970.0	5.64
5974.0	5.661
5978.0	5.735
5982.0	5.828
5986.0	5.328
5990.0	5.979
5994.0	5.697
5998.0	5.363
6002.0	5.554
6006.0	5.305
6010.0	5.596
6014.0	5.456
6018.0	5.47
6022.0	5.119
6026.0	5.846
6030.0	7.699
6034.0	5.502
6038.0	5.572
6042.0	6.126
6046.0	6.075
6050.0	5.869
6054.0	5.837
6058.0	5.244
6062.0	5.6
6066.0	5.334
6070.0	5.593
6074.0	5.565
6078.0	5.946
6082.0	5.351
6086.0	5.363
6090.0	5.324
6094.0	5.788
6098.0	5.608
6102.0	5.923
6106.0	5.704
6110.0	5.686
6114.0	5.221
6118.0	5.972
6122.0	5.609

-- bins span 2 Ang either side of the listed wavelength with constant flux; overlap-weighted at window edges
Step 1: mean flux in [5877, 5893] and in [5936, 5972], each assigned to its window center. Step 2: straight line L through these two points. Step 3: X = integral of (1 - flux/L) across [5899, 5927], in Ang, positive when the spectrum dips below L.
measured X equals 0.51 Ang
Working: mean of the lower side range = 5.27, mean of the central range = 5.29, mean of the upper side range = 5.57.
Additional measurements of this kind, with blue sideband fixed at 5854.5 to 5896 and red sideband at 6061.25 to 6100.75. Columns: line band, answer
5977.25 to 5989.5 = -0.47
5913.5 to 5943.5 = -0.47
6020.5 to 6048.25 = -2.53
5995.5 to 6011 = 0.06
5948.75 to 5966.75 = -0.52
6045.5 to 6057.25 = -0.67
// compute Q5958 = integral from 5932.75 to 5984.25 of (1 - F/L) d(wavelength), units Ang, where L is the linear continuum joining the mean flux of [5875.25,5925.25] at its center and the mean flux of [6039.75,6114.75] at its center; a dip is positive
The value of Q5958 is -2.7 Ang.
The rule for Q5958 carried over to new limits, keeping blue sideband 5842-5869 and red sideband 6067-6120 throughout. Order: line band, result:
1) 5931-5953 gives 0.43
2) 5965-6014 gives -0.28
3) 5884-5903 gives 2.70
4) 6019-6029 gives -0.19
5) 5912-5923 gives 0.33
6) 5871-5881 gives -0.14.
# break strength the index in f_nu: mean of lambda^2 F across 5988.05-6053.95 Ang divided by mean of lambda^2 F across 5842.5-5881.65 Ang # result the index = 1.09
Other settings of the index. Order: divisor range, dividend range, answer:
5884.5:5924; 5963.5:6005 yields 1.16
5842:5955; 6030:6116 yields 1.12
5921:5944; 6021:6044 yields 1.13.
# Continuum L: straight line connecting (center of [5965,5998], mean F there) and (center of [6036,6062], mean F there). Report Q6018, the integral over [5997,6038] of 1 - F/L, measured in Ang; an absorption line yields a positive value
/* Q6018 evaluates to 0.3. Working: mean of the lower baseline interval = 5.69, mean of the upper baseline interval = 5.77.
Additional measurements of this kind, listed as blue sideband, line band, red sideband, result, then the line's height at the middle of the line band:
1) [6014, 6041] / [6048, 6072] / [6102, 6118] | 0.77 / 5.77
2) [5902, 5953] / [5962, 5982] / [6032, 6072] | -0.98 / 5.5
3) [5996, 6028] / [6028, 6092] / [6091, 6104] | -1.55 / 5.62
